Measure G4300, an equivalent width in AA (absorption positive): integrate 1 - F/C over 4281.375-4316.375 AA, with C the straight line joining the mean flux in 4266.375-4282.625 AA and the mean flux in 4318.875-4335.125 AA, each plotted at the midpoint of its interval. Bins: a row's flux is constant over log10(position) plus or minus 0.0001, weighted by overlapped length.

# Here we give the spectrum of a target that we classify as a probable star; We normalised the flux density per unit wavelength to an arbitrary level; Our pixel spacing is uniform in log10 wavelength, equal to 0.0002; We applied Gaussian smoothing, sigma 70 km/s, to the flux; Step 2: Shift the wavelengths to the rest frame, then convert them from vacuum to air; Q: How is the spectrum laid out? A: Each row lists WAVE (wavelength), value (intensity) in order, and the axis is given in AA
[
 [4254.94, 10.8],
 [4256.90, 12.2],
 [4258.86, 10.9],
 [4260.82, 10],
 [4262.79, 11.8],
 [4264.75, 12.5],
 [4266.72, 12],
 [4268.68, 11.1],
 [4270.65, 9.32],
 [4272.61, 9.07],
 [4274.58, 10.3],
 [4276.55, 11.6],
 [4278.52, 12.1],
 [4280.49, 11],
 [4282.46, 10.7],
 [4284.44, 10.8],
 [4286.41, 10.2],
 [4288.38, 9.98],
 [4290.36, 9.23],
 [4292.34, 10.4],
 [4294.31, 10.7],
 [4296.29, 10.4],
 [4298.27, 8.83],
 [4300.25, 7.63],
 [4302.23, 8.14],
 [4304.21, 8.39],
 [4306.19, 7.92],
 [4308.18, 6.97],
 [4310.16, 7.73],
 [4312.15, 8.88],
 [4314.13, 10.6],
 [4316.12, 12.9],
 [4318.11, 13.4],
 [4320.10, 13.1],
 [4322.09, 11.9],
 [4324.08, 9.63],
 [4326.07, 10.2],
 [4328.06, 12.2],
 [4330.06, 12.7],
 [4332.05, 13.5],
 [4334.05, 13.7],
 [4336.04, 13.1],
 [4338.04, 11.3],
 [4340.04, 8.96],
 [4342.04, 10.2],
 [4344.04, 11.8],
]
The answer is 6.1 AA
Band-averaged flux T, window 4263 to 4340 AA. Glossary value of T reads 10.6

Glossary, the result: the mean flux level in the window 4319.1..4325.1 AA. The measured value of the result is 11.5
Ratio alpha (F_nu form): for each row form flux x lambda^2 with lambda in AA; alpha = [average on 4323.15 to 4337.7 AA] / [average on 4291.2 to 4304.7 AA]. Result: 1.33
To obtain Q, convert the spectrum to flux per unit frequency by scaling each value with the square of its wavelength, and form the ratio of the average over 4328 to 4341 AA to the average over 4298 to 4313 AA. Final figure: 1.5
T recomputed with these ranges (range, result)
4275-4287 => 11.1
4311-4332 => 11.6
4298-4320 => 9.39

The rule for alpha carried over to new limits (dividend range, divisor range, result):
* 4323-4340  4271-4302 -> 1.20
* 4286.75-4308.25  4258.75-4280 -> 0.84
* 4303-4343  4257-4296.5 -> 1.03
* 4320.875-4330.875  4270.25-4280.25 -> 1.10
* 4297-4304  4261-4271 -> 0.74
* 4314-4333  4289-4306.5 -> 1.34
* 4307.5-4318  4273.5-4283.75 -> 0.90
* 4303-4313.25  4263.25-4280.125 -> 0.74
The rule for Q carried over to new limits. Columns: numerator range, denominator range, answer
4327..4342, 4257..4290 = 1.15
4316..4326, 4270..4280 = 1.16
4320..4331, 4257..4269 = 1.03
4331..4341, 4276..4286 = 1.11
